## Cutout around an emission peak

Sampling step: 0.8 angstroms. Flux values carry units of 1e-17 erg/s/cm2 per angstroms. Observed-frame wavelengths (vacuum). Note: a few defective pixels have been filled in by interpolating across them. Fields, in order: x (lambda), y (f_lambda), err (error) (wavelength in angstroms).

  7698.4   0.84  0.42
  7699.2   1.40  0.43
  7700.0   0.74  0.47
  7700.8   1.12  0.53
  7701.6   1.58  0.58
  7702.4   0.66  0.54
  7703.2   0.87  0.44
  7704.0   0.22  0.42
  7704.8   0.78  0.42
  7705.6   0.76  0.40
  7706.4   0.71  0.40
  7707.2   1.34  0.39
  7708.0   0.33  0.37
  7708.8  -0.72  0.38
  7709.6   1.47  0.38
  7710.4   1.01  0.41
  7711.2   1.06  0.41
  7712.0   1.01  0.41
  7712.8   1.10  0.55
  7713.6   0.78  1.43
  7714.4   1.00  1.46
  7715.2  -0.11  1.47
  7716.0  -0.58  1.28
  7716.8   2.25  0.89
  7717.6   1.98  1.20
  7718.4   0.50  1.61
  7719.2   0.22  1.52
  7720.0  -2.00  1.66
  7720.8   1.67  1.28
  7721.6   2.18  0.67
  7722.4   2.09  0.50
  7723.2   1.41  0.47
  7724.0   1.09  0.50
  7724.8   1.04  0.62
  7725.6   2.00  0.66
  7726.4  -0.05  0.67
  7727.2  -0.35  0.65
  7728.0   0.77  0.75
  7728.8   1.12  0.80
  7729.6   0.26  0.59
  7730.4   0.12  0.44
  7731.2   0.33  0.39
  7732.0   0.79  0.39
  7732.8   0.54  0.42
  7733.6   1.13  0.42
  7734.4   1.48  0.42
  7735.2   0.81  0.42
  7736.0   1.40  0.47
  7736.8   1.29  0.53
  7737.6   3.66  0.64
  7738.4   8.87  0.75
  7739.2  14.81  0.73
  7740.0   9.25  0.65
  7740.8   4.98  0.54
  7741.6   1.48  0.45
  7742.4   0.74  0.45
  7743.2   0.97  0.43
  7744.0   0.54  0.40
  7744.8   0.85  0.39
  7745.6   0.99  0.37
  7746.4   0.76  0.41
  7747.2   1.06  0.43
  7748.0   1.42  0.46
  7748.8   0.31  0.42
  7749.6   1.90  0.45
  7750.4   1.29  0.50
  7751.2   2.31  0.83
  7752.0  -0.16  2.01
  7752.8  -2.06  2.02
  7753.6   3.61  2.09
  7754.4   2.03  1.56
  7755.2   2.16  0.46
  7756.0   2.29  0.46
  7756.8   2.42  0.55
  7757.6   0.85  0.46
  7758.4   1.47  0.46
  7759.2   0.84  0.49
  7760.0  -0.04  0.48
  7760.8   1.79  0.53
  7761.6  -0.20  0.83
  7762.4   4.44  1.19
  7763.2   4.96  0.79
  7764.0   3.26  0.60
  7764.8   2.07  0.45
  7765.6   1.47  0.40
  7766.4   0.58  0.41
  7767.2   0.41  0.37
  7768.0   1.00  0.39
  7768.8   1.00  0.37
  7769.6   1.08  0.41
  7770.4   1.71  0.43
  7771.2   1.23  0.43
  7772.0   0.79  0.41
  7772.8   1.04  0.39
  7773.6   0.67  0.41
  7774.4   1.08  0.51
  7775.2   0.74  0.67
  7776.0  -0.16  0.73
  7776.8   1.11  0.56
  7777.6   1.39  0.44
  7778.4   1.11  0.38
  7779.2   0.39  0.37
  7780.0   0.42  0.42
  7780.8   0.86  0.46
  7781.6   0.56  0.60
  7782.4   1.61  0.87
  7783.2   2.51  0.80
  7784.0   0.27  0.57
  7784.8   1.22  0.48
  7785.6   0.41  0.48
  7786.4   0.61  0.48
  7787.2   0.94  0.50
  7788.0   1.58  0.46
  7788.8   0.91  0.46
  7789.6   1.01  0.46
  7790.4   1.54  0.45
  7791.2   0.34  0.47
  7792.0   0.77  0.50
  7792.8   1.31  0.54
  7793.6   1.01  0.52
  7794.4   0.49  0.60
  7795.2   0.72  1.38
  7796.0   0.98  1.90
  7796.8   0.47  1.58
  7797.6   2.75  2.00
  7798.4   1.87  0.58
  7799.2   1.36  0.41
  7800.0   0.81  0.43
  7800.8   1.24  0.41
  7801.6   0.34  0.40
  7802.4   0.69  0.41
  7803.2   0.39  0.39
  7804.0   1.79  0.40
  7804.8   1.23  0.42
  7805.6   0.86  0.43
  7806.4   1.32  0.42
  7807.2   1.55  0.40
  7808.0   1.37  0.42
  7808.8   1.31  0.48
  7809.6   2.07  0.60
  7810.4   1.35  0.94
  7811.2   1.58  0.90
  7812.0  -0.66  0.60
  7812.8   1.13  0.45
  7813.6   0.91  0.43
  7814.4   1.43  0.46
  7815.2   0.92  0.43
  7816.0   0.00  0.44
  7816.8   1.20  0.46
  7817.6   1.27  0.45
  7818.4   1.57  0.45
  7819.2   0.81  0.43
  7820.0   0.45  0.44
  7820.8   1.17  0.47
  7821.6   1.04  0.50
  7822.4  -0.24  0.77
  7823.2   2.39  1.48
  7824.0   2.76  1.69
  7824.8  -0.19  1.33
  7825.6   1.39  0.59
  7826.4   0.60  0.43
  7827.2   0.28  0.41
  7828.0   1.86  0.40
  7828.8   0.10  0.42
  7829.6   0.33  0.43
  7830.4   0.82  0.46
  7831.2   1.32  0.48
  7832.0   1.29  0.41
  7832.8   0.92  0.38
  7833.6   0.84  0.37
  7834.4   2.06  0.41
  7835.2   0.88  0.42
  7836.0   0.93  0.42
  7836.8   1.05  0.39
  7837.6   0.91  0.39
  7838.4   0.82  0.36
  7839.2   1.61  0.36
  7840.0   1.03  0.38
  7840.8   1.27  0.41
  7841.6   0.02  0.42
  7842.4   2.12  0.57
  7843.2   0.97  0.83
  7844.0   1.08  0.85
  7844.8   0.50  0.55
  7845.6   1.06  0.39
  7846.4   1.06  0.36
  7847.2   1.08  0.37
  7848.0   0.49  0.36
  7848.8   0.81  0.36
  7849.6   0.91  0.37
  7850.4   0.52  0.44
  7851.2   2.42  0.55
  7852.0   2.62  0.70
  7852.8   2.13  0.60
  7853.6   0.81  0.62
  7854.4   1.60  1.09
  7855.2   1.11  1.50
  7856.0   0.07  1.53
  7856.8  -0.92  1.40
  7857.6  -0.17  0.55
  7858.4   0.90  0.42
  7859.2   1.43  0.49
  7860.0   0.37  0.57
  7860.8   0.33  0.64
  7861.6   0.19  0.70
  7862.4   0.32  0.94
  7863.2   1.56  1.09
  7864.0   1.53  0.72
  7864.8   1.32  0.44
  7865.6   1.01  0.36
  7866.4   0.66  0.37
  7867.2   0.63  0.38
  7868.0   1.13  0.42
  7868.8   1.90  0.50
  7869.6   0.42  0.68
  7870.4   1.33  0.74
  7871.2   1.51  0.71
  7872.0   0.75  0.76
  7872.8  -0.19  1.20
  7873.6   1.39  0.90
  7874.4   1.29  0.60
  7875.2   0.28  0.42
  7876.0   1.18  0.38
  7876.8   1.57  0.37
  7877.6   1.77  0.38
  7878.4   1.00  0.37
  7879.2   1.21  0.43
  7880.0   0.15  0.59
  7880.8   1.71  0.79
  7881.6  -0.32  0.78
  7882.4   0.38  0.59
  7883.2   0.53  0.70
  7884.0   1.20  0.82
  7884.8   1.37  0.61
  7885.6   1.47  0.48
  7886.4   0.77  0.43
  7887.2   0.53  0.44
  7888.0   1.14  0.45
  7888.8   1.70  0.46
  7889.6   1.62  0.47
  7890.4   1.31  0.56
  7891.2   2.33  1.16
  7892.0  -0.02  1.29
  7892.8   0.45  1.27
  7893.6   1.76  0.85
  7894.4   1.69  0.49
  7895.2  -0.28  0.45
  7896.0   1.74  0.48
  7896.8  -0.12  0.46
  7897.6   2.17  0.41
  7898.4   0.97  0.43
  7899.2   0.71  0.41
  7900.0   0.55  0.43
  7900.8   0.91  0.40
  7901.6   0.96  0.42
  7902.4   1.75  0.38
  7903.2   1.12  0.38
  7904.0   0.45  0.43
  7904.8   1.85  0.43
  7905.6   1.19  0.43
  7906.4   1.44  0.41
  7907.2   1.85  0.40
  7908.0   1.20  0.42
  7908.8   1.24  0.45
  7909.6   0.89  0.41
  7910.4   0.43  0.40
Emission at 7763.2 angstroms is [N II]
